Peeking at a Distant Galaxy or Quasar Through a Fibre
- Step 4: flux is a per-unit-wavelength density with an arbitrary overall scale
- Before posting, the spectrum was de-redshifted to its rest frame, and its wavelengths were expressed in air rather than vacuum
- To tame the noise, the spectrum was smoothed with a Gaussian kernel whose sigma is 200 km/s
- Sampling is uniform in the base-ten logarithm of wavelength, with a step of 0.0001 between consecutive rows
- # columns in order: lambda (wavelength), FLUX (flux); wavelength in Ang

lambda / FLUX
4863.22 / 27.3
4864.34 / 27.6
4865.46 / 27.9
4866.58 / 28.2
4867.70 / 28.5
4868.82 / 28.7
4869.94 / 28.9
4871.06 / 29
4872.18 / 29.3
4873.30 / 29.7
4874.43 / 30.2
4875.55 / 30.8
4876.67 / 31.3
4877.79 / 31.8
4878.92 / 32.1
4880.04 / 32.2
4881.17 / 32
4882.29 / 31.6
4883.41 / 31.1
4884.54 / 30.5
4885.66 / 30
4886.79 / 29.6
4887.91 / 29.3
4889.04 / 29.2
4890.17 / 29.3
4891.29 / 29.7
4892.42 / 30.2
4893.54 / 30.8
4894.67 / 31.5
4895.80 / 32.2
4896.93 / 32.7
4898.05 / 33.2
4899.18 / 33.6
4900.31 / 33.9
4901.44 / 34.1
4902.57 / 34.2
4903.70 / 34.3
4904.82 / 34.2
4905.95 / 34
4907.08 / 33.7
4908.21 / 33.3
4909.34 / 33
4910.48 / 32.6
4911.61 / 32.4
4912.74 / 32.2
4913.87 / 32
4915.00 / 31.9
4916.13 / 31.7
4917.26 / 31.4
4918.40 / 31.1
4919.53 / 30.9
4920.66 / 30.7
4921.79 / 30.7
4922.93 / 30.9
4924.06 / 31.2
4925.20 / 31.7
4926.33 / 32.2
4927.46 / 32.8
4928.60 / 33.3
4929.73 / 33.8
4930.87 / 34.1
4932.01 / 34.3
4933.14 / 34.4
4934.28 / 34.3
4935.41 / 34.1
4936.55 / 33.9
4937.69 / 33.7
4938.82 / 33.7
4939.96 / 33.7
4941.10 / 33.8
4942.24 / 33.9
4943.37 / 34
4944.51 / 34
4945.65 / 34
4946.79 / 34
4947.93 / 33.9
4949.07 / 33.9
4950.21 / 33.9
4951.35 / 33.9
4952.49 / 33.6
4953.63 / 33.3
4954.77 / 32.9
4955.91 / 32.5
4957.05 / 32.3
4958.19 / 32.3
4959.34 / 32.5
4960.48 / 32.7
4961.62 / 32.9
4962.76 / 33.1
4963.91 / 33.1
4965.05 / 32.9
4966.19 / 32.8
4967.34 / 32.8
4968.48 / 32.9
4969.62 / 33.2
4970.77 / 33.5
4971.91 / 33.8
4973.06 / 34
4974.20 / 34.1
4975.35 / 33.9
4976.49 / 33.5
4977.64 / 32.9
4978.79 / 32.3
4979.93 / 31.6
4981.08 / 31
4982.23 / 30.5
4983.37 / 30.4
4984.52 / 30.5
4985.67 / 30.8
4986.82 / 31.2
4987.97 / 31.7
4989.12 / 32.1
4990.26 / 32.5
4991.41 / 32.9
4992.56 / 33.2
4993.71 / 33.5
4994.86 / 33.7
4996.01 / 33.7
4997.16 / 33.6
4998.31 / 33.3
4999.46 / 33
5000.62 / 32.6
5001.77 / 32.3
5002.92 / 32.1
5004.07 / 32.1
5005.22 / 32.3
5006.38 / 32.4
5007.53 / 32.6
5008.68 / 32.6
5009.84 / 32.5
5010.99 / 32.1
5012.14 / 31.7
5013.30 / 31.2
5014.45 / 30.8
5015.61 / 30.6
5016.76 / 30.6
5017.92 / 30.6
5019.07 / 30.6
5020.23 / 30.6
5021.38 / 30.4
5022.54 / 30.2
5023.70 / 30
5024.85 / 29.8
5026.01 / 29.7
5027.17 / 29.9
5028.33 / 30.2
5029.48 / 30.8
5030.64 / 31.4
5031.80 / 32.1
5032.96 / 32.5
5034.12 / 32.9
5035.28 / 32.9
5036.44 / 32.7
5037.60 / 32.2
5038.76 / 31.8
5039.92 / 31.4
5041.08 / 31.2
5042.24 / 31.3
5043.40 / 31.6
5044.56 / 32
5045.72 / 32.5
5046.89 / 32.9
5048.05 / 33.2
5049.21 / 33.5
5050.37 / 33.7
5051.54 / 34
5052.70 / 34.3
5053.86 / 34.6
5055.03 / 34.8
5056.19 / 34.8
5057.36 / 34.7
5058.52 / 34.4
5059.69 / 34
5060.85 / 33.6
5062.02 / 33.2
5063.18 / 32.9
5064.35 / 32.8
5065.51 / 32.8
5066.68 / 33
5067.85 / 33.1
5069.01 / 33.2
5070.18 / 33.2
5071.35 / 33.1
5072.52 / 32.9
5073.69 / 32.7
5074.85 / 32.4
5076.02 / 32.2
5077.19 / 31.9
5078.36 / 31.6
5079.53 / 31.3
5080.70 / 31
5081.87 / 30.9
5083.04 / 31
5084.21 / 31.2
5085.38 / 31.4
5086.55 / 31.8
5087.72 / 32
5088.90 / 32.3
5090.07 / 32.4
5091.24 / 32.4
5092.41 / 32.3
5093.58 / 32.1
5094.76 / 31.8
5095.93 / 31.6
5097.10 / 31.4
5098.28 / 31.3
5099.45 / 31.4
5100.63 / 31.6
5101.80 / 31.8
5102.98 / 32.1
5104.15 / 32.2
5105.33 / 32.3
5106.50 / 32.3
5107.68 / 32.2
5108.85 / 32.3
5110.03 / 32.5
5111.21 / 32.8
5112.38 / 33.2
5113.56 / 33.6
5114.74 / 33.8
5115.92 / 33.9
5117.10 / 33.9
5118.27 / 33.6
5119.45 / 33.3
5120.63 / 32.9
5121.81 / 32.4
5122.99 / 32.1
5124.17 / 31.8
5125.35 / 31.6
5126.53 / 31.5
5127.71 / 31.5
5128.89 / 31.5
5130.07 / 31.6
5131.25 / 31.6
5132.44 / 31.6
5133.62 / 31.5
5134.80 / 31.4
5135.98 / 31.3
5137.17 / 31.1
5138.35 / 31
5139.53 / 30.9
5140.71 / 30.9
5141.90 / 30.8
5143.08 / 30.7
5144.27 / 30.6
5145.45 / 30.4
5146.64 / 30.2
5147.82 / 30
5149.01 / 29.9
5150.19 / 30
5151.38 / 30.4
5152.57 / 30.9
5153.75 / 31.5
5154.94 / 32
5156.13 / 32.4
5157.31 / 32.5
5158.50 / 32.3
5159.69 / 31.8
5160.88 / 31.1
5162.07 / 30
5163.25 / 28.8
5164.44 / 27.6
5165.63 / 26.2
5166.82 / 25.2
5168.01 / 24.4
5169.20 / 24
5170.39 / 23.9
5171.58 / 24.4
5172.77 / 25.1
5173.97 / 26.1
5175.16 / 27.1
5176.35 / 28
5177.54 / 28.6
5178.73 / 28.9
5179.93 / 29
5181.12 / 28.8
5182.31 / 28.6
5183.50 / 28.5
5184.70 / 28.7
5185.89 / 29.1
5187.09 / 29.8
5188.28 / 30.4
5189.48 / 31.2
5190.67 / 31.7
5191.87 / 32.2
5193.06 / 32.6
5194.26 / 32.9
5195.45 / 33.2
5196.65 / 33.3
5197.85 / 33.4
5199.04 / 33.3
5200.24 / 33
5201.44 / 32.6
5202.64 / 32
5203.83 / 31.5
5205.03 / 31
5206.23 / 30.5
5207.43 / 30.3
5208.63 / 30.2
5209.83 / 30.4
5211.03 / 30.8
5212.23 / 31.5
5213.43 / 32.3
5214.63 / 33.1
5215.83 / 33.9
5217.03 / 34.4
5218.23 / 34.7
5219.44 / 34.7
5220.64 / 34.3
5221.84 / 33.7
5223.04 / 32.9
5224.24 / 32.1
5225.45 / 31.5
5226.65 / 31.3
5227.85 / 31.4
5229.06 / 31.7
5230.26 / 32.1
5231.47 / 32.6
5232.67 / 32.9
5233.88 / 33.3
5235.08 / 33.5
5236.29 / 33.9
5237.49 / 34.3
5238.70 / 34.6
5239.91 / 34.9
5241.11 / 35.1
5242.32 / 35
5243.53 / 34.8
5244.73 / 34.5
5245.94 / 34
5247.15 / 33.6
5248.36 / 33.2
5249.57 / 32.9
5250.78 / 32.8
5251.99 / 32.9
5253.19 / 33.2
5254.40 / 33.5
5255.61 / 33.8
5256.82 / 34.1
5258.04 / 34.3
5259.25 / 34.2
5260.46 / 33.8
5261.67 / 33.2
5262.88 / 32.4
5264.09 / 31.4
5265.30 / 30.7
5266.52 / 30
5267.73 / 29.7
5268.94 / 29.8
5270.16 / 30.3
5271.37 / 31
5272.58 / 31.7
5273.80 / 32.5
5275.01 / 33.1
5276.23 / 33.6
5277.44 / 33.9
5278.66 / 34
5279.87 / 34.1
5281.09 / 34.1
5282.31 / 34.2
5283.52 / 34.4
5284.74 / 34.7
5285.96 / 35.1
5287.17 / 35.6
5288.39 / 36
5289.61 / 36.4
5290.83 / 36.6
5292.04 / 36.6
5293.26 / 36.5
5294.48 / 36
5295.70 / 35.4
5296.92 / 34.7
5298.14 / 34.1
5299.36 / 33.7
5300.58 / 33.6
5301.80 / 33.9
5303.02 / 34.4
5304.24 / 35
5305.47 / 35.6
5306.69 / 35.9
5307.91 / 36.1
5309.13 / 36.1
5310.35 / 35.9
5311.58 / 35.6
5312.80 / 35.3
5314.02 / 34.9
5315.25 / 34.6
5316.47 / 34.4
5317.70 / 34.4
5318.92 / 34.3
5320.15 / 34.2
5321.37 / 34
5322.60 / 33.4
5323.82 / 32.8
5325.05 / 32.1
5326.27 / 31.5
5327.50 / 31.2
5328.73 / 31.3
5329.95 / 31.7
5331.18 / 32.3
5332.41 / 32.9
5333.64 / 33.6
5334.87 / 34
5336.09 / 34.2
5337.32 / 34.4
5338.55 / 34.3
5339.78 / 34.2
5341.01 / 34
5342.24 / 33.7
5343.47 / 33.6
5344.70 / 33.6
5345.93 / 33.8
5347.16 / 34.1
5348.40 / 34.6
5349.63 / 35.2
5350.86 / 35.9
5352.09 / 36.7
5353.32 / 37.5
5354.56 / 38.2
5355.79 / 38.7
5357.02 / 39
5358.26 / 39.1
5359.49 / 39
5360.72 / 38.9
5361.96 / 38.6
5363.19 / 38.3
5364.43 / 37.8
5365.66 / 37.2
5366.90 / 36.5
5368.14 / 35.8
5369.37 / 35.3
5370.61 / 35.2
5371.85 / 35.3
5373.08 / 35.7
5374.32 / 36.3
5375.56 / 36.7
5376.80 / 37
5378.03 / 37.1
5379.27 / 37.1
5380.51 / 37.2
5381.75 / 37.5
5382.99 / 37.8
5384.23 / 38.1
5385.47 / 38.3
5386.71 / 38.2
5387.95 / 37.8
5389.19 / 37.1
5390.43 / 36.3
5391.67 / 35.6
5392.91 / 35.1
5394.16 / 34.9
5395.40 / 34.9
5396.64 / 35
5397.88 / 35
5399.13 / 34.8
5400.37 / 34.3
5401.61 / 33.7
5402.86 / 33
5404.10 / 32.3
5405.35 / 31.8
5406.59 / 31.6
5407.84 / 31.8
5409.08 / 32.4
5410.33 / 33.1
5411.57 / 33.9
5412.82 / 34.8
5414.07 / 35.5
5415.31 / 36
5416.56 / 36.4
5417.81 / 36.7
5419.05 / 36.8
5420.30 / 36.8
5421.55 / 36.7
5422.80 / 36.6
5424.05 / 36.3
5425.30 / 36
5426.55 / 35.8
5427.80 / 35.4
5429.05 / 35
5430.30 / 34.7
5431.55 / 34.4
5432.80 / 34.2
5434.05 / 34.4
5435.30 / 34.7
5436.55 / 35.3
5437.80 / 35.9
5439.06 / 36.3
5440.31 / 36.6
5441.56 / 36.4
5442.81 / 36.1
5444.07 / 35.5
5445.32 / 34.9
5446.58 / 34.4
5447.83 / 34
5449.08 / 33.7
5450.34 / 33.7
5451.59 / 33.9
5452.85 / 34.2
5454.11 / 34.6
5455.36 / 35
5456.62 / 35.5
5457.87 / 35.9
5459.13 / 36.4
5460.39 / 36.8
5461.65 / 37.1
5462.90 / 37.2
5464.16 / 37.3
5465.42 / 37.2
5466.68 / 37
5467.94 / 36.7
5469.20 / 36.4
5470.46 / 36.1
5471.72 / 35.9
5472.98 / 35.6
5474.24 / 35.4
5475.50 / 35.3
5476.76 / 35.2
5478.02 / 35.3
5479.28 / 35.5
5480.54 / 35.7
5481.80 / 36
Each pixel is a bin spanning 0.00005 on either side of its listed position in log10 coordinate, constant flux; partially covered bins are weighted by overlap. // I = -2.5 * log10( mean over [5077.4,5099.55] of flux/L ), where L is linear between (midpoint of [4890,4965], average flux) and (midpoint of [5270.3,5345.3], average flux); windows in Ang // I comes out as 0.059 mag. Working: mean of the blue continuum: 32.9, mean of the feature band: 31.7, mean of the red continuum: 34.2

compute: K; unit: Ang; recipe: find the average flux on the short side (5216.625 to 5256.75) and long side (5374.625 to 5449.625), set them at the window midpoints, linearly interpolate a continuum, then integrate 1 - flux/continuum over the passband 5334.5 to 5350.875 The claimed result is 0.2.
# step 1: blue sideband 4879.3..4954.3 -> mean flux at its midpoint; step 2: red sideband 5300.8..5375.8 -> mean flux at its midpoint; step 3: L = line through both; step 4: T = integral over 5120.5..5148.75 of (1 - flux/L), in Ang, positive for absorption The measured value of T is 2.2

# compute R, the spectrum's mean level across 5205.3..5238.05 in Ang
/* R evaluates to 32.5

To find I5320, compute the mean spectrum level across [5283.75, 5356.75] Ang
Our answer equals 34.6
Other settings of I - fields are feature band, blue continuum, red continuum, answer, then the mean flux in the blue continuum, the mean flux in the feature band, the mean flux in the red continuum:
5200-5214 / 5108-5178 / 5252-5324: 0.03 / 30.5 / 31.3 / 34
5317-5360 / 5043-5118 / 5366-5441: 0.01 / 32.7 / 34.5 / 35.5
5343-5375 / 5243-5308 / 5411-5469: -0.06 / 33.8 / 36.5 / 35.6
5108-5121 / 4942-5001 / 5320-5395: 0.02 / 32.9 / 33.2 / 35.6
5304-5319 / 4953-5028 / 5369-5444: -0.02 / 32.1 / 35.3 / 35.5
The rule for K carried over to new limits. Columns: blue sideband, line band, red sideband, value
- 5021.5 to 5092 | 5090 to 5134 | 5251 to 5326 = 0.6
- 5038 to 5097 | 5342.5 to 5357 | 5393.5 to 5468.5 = -0.5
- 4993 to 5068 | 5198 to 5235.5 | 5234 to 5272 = 0.7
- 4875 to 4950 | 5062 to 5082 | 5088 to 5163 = -0.3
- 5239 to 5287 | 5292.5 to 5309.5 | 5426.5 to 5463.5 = -0.7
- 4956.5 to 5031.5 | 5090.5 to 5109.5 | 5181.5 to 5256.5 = 0.2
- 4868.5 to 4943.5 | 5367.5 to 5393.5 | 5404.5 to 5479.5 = -1.3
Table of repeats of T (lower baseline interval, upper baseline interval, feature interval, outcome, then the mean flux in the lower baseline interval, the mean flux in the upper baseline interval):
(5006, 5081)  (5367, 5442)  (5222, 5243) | 0.50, 32.2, 35.5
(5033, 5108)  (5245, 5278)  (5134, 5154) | 1.13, 32.5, 32.6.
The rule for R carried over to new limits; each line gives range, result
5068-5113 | 32.1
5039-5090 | 32.7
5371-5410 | 35.4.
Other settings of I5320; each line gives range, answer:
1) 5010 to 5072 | 32.2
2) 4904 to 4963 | 33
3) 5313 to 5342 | 33.5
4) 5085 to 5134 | 32.2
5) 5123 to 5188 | 29.6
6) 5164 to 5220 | 30.1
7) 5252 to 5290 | 33.2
